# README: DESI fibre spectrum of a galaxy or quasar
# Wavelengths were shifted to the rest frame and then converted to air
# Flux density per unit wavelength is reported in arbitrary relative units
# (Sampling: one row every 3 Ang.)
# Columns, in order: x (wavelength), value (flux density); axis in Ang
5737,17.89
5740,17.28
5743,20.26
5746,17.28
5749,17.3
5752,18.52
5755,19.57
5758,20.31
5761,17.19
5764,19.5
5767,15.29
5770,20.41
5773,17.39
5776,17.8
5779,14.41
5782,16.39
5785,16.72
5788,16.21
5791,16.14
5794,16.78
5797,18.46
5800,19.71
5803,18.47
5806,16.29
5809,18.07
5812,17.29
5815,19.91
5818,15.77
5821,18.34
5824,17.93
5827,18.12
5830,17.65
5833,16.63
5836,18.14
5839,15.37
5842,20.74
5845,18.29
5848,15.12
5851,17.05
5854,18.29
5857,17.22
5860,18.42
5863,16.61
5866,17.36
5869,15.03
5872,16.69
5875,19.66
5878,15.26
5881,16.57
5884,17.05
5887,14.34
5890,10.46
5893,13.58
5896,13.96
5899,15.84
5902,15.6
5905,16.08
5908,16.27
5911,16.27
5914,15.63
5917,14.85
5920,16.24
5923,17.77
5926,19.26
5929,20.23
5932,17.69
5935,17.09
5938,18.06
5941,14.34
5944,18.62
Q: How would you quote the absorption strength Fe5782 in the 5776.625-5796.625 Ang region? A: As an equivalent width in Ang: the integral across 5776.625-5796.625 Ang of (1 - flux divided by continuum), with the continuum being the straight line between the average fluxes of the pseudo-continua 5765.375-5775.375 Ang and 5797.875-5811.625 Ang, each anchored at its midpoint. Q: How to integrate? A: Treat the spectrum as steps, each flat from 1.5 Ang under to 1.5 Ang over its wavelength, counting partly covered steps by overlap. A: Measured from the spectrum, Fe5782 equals 1.8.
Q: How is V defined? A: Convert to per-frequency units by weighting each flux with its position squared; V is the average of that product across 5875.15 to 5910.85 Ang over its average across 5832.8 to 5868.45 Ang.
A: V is 0.89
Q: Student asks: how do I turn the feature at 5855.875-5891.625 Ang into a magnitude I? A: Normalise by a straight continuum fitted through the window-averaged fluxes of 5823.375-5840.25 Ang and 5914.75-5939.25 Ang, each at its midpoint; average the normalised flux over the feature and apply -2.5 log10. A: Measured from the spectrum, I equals 0.08 mag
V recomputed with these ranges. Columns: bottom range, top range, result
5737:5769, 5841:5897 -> 0.93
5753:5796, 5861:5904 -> 0.93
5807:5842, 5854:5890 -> 0.95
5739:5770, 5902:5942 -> 0.97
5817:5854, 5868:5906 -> 0.90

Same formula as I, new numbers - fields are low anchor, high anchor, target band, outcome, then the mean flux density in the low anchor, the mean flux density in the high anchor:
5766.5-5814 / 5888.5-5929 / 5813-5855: -0.06 mag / 17.3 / 15.7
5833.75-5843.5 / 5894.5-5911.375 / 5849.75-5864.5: -0.01 mag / 18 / 15.6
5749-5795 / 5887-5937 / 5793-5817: -0.06 mag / 17.5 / 16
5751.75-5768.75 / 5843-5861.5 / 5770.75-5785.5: 0.09 mag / 18.4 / 17.5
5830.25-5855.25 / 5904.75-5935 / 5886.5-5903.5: 0.23 mag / 17.5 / 17.1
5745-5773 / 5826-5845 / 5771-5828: 0.04 mag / 18.3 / 17.8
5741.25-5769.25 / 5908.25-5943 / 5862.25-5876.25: 0.03 mag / 18.4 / 17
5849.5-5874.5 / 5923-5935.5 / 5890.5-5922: 0.18 mag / 17.2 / 18.6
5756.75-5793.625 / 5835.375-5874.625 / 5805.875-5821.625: -0.02 mag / 17.3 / 17.3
